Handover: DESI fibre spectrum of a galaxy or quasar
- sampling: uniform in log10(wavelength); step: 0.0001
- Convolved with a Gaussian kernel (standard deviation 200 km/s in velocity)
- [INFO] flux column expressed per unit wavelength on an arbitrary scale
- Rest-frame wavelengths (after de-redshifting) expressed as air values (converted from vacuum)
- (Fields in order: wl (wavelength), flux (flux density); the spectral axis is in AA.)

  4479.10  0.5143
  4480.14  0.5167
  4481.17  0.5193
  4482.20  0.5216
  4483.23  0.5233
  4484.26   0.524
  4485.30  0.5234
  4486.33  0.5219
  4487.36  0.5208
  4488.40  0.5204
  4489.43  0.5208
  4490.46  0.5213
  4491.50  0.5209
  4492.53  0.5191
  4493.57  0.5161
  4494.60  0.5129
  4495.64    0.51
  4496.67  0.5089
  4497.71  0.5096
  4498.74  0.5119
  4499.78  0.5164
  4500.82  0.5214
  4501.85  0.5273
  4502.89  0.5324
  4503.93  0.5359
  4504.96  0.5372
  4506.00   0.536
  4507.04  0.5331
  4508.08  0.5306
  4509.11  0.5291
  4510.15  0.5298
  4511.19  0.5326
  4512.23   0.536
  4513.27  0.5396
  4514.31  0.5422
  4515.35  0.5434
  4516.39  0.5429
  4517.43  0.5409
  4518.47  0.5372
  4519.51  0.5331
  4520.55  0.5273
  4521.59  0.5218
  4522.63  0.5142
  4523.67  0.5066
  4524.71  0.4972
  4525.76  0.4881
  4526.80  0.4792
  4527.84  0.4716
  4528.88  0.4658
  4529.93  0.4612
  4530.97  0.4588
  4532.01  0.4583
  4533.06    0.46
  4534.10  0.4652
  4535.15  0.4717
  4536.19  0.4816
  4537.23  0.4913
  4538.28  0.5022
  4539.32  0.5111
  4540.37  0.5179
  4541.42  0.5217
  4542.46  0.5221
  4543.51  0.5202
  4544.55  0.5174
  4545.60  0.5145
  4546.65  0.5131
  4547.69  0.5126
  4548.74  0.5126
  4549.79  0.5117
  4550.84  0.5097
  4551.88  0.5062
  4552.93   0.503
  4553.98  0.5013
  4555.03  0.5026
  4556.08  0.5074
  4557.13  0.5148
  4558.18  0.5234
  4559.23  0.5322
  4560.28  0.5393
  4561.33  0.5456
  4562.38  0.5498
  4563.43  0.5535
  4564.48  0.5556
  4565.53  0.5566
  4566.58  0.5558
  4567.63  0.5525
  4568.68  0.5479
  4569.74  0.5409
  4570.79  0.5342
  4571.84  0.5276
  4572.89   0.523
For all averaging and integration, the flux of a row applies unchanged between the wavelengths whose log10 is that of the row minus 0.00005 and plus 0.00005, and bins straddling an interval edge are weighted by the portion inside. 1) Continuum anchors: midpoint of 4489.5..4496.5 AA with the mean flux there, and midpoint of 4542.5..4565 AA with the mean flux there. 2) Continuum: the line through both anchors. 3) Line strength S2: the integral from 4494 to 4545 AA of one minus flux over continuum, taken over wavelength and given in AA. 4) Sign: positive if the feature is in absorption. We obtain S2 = 0.7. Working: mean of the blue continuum 0.517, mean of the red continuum 0.521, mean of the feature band 0.512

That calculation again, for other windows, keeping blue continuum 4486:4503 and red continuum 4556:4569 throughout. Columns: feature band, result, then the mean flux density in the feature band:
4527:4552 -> 1.86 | 0.495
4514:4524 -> -0.08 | 0.531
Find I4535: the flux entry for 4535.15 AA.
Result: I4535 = 0.4717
